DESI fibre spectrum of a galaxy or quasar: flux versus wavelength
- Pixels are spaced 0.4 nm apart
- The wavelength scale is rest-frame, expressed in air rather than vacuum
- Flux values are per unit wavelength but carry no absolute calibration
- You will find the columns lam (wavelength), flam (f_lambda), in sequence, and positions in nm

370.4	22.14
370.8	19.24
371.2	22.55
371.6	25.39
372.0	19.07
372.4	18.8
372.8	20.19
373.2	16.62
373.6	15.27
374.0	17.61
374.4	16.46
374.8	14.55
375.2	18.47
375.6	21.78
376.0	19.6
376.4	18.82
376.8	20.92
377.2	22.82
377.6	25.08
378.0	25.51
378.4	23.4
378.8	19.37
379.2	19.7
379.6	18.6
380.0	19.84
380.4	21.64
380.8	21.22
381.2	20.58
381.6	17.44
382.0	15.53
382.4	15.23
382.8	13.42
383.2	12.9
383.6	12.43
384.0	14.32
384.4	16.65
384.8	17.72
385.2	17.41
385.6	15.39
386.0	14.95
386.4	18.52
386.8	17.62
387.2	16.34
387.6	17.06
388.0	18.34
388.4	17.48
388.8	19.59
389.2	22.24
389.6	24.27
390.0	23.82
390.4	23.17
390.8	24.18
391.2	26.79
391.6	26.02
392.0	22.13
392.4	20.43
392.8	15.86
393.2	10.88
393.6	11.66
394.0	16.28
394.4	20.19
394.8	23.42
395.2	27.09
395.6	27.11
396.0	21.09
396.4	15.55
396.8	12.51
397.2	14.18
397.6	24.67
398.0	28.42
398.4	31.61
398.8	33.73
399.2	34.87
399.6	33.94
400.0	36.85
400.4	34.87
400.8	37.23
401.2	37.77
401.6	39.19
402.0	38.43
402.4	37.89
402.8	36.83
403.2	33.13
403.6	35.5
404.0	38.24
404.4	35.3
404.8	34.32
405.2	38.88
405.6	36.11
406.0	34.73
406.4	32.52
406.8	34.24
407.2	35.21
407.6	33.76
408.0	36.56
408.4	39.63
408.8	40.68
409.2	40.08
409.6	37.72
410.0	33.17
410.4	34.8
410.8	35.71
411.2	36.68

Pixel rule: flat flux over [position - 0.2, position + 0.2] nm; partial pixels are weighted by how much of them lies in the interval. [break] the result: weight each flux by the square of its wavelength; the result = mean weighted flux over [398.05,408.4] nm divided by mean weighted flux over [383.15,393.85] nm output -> 2.07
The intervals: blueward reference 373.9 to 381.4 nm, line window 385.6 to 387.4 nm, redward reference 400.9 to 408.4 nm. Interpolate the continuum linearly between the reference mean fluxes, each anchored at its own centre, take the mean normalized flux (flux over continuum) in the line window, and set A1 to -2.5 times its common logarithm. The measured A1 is 0.46 mag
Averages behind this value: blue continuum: 20.4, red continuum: 36.1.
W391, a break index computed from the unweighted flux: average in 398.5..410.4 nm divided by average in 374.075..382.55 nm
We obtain 1.8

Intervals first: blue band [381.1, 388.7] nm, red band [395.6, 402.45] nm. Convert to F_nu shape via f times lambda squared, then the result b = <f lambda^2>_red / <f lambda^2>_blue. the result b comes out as 1.98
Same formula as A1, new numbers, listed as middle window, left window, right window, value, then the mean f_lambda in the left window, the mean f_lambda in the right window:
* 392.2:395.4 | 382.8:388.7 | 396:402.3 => 0.33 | 16.2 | 30.1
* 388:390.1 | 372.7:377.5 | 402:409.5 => 0.26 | 18.7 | 36.4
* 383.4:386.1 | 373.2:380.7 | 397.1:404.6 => 0.49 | 19.9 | 34.1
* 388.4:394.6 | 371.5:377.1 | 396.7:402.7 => 0.33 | 18.8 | 32.1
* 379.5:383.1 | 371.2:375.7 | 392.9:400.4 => 0.13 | 18.7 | 23.8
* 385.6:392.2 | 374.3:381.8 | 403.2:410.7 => 0.27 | 20.4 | 36.1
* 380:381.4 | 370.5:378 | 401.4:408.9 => 0.11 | 19.8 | 36.3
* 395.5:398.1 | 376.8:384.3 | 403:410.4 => 0.43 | 18.9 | 36.1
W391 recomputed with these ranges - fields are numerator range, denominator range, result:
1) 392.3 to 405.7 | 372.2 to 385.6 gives 1.55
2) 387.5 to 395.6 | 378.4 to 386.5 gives 1.20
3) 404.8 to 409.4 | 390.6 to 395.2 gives 1.81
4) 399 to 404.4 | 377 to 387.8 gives 2.01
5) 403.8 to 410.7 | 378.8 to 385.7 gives 2.11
